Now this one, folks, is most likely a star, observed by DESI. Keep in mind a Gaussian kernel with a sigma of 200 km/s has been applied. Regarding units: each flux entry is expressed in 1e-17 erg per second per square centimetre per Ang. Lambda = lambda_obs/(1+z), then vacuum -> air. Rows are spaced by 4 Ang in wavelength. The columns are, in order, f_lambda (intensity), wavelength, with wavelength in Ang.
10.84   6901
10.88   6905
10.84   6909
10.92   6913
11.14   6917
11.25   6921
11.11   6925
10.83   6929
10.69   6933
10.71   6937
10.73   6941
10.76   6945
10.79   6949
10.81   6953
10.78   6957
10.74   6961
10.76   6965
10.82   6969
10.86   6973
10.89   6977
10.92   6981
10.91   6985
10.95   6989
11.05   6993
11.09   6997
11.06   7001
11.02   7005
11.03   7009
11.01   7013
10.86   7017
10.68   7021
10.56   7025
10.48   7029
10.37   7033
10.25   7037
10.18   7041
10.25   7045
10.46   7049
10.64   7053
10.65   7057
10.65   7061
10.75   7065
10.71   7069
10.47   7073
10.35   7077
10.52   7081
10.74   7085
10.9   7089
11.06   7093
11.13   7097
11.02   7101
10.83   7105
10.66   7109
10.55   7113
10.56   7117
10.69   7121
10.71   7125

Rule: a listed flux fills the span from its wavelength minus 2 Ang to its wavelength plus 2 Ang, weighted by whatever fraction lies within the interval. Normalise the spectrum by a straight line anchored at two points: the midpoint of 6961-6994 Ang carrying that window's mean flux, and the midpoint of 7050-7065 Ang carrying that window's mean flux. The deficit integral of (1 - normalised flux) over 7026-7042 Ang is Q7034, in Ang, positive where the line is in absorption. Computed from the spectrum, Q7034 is 0.6 Ang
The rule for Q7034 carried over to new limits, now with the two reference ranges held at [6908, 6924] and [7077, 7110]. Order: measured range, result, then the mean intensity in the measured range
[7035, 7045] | 0.62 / 10.2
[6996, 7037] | 0.55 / 10.8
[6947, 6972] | 0.49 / 10.8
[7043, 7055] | 0.48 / 10.5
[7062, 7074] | 0.23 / 10.7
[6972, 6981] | 0.08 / 10.9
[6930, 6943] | 0.37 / 10.7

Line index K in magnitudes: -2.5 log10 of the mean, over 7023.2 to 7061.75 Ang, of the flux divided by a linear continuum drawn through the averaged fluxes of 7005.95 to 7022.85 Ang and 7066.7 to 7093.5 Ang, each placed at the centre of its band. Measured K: 0.04 mag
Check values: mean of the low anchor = 10.9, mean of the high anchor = 10.7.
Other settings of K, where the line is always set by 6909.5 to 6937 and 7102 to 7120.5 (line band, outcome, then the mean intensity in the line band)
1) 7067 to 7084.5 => 0.02 mag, 10.5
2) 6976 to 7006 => -0.01 mag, 11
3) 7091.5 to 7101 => -0.04 mag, 11.1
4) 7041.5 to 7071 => 0.02 mag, 10.6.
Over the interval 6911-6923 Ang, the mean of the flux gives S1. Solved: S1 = 11.1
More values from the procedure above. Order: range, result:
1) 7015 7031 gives 10.6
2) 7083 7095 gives 10.9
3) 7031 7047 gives 10.3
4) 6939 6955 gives 10.8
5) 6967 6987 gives 10.9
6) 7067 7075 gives 10.6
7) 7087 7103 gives 11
